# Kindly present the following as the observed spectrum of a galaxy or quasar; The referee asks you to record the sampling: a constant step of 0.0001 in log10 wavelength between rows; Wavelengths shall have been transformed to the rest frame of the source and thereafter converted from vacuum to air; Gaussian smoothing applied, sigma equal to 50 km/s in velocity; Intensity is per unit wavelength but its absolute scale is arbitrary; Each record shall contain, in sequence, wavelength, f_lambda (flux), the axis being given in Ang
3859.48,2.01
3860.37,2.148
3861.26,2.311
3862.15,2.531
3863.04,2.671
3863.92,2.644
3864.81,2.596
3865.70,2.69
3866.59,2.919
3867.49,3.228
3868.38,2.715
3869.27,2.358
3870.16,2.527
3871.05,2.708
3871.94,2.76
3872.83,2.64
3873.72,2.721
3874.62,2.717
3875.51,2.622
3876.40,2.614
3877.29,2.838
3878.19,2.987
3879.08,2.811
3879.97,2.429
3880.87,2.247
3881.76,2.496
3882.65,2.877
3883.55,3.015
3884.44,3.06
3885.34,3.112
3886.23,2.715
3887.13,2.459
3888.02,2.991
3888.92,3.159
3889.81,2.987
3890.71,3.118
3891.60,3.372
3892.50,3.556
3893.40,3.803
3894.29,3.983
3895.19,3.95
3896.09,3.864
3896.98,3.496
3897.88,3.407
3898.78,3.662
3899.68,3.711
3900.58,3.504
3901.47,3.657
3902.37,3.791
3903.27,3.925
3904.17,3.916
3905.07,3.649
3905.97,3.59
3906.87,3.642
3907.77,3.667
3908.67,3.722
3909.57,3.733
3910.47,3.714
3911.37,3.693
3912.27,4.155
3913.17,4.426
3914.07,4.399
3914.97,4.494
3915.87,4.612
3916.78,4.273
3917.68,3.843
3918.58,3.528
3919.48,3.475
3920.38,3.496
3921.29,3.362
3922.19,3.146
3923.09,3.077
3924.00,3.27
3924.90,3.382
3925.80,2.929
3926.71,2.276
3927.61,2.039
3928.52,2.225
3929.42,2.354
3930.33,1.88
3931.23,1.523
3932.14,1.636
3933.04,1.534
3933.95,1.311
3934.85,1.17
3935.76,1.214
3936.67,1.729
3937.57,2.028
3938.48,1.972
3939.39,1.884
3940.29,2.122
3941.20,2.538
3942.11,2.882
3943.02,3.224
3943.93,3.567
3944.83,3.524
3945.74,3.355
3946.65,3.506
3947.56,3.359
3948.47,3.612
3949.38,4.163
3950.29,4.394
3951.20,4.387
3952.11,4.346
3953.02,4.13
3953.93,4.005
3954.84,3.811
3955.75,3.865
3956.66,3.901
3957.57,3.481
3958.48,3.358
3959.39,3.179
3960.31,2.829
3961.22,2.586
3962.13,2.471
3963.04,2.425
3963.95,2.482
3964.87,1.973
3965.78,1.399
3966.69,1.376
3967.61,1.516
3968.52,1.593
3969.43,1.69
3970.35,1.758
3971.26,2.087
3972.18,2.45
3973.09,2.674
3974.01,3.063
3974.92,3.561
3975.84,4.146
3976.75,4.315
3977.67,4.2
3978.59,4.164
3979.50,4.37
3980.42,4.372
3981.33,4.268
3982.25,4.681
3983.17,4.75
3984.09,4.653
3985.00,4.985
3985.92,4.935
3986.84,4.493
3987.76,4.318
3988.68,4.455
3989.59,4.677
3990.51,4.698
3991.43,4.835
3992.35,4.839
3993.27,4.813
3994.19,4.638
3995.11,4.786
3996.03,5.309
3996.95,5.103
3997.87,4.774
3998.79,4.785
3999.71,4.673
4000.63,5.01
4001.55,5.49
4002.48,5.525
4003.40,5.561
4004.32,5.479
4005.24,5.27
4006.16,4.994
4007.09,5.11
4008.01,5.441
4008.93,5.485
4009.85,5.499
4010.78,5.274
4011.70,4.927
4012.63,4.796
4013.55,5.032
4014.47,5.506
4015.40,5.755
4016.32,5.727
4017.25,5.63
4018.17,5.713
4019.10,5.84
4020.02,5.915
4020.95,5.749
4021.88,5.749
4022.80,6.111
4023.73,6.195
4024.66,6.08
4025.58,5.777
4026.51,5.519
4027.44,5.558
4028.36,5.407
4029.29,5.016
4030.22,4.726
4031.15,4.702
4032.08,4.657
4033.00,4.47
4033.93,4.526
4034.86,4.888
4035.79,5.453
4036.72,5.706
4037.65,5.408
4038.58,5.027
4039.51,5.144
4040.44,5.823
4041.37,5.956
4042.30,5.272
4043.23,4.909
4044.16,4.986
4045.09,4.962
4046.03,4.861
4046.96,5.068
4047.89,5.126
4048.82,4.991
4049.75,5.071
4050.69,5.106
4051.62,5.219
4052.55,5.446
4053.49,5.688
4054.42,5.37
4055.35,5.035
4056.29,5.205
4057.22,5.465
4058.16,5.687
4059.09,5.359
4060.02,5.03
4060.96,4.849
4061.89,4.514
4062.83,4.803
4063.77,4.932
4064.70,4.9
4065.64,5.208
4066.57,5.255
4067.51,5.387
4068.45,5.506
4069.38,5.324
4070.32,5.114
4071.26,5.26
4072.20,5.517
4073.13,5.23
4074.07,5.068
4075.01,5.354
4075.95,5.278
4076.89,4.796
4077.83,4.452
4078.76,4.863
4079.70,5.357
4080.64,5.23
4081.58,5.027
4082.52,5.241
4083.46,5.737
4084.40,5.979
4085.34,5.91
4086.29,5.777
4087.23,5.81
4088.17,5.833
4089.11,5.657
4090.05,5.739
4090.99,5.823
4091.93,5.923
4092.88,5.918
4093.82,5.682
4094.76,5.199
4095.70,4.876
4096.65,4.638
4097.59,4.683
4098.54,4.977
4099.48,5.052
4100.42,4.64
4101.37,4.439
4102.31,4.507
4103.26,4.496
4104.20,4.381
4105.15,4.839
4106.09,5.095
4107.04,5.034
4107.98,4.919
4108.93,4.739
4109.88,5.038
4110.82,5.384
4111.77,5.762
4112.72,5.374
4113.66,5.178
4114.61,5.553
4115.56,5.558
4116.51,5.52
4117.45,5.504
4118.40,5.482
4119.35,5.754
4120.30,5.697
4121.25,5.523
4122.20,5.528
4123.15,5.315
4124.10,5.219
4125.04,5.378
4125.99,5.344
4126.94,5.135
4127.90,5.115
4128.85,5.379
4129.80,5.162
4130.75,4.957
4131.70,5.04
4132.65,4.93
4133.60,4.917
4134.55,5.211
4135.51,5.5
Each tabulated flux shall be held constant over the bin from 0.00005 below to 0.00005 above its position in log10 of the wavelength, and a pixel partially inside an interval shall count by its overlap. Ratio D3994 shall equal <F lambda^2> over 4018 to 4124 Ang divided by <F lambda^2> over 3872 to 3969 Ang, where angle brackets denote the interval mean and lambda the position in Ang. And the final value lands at 1.85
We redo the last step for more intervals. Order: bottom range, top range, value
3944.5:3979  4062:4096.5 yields 1.81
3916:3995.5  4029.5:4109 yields 1.68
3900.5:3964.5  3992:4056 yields 1.73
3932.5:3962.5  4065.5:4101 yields 1.89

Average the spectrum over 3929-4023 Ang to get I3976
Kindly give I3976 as 3.87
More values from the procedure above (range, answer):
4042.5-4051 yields 5.01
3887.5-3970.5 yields 3.12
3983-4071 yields 5.19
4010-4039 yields 5.38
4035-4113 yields 5.21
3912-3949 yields 2.88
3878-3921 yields 3.51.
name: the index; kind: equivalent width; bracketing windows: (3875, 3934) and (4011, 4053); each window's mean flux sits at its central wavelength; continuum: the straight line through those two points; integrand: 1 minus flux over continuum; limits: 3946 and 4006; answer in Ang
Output 7.27 Ang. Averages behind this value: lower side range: 3.23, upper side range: 5.32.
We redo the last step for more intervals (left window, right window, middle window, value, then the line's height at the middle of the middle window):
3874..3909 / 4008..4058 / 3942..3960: 1.8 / 4.13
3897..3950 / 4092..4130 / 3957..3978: 5.7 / 3.61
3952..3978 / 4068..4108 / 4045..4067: -2.5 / 4.61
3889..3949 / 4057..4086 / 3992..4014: -4.2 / 4.3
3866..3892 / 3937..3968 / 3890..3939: -4.9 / 2.92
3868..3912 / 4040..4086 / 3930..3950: 7.1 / 3.79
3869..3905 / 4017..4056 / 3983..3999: -0.4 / 4.66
